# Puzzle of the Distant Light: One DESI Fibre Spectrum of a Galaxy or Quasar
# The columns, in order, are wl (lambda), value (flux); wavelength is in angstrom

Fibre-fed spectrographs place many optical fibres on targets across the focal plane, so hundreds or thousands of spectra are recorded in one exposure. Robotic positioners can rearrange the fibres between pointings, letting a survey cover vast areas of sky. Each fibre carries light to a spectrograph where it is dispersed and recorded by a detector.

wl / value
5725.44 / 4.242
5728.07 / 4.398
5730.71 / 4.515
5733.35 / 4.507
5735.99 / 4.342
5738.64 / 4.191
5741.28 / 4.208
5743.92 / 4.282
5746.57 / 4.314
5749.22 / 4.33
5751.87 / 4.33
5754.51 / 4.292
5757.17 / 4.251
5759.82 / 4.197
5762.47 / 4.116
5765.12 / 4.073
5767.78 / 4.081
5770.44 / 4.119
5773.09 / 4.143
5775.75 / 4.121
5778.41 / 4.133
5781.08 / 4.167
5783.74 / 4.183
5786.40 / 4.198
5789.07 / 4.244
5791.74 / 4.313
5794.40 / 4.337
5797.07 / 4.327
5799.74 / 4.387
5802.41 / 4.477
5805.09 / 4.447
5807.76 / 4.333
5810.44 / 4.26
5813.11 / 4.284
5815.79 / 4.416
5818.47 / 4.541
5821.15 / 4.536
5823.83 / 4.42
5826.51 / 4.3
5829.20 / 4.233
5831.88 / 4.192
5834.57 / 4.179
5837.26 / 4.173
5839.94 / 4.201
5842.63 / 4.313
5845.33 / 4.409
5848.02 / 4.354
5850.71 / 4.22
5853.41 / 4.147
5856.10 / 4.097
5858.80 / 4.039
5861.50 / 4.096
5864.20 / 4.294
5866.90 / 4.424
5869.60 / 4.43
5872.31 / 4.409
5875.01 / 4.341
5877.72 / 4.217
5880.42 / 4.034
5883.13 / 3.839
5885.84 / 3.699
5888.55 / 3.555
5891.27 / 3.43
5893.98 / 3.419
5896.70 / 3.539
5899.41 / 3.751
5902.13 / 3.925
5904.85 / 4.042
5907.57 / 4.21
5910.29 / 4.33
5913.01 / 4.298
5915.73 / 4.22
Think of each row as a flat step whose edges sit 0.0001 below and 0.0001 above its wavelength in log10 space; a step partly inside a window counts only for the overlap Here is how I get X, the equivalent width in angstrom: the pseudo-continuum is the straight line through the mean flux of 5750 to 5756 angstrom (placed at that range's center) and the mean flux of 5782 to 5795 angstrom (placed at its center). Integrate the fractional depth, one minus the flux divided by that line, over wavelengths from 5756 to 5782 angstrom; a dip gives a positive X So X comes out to 0.9 angstrom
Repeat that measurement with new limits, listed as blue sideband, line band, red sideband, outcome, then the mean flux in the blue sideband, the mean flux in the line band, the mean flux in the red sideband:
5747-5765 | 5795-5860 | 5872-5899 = -4.7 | 4.24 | 4.3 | 3.82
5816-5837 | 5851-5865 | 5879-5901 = -0.5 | 4.34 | 4.13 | 3.66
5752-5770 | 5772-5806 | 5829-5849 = -0.5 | 4.18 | 4.27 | 4.26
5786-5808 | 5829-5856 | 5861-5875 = 0.7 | 4.35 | 4.24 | 4.35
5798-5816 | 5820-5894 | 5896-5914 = 0.7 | 4.37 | 4.15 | 4.03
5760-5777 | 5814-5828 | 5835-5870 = -0.8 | 4.12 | 4.43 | 4.24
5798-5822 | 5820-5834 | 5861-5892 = 0.0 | 4.4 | 4.32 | 4.08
